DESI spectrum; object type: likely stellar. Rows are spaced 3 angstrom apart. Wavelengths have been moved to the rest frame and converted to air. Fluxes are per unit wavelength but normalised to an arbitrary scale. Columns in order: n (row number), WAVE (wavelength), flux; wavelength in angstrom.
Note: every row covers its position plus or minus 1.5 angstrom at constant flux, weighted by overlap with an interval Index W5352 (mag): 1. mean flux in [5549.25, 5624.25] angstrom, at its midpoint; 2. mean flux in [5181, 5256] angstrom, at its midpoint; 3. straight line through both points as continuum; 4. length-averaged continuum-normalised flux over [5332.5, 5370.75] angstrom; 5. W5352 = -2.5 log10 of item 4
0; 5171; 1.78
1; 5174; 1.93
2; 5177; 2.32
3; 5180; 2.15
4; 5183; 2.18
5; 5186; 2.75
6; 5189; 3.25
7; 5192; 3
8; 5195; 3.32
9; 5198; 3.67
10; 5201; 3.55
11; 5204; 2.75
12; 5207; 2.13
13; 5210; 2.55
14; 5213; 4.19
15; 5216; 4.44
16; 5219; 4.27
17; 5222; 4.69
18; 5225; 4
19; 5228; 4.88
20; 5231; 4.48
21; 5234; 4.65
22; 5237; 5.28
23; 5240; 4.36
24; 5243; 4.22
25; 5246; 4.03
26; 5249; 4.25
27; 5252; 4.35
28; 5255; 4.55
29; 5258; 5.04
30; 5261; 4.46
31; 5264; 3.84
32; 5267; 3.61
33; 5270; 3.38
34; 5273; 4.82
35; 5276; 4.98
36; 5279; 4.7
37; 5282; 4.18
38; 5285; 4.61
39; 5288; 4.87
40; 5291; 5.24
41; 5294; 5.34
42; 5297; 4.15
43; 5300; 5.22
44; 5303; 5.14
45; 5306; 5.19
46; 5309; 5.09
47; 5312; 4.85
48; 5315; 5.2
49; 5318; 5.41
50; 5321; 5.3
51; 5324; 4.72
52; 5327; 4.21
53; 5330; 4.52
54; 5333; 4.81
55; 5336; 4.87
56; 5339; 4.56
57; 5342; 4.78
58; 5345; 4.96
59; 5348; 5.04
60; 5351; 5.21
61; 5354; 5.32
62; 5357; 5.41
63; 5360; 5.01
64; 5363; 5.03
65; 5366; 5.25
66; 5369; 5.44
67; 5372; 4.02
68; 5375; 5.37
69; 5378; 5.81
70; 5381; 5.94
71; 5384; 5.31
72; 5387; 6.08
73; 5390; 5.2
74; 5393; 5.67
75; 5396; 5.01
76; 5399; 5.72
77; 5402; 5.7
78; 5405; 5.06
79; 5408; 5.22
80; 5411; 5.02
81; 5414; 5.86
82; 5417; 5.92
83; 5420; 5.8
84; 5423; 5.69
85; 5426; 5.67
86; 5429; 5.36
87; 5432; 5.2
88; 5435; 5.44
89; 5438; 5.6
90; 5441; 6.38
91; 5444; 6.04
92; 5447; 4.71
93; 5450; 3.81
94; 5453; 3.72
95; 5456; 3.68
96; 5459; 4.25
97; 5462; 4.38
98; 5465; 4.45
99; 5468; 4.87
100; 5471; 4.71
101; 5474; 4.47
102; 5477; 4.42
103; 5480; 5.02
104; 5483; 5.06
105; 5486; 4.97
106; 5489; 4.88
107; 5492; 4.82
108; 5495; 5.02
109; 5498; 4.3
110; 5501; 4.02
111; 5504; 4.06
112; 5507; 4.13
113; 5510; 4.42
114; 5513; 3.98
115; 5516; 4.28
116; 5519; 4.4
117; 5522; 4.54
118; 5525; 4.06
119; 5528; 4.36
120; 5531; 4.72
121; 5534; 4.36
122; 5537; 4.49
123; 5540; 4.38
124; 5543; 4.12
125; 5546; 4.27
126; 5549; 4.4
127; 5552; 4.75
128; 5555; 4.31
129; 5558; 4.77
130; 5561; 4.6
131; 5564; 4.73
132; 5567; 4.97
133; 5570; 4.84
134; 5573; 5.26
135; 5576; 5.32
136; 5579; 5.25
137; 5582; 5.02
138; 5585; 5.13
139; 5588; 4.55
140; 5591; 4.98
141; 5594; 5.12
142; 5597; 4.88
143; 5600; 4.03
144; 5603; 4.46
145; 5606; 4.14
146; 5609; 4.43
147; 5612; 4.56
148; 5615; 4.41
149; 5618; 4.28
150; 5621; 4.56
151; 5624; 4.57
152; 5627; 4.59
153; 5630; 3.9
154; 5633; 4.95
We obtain -0.22 mag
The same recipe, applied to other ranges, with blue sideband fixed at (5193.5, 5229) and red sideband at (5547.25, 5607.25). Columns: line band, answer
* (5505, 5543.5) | 0.07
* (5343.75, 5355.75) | -0.25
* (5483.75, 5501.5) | -0.05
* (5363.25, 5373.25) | -0.19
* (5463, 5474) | -0.04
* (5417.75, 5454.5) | -0.21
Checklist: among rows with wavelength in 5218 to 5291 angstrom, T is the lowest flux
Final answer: 3.38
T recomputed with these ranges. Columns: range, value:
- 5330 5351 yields 4.52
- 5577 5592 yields 4.55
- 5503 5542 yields 3.98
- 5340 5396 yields 4.02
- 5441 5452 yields 3.81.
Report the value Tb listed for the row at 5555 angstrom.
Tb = 4.31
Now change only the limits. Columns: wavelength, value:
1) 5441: 6.38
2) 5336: 4.87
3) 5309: 5.09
